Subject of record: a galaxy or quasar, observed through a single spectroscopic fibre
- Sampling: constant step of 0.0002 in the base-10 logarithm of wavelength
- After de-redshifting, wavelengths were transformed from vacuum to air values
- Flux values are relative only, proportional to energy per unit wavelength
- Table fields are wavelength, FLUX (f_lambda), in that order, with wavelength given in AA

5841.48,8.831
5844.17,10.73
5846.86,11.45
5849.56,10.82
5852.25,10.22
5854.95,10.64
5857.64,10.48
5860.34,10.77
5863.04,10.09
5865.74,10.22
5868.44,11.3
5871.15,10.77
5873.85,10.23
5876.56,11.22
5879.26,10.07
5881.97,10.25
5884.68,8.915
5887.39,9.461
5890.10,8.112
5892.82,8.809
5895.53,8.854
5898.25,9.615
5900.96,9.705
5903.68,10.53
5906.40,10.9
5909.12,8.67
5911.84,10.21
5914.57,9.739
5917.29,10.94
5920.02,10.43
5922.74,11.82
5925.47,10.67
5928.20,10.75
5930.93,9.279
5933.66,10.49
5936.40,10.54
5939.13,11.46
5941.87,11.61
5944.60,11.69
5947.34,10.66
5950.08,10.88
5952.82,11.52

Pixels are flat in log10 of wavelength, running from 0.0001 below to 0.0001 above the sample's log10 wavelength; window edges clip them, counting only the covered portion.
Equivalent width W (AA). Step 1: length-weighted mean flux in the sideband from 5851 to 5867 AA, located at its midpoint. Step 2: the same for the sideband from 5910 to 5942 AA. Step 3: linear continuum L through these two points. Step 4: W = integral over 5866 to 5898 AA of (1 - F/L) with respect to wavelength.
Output 2.0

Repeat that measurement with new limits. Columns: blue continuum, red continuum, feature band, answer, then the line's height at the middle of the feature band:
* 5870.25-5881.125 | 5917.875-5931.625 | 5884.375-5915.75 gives 3.4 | 10.6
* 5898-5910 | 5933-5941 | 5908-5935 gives 0.4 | 10.5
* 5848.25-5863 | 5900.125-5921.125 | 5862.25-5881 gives -0.2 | 10.4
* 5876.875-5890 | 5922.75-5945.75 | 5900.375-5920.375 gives 0.3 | 10.3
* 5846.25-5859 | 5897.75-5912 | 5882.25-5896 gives 1.7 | 10.2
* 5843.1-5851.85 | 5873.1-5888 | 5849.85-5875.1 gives 0.0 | 10.5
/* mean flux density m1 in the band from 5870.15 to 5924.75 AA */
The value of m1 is 9.97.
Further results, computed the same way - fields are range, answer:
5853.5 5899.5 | 9.99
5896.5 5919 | 10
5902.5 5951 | 10.6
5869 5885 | 10.4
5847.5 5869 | 10.6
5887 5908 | 9.49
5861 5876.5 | 10.6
